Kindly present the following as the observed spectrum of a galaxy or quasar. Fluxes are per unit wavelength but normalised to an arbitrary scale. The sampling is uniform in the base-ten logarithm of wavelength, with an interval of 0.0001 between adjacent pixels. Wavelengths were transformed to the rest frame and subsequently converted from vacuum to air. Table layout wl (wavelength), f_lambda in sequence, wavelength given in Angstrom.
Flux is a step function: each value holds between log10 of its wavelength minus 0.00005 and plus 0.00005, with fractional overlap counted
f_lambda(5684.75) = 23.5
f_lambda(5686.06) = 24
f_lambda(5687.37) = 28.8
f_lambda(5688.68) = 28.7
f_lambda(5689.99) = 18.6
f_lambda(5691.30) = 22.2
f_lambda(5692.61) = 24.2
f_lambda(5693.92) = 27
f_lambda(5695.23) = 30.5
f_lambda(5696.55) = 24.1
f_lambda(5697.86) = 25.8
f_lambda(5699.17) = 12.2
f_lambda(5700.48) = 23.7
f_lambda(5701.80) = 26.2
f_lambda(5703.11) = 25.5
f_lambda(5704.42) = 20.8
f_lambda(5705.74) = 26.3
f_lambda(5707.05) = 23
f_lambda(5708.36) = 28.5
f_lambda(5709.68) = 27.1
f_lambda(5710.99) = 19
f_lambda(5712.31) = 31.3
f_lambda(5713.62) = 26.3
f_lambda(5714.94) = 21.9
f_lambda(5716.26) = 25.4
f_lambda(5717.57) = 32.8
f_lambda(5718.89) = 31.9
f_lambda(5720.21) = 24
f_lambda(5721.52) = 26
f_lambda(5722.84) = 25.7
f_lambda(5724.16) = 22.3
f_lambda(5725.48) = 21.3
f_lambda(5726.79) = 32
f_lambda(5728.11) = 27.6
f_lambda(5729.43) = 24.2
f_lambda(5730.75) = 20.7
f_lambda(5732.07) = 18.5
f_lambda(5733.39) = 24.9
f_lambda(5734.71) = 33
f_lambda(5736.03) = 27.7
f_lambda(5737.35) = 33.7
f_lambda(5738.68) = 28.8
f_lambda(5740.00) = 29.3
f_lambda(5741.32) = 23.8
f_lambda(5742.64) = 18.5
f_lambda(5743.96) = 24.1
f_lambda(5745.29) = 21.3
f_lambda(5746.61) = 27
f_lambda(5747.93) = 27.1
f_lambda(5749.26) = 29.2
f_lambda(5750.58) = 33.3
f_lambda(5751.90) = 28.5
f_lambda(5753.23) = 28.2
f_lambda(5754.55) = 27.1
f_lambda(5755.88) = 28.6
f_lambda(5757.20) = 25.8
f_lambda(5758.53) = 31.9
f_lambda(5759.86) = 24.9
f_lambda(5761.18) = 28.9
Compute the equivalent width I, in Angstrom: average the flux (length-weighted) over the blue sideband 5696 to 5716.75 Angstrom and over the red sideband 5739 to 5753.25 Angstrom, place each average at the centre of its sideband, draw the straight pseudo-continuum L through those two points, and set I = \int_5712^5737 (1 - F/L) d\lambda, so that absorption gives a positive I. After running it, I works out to -1.0 Angstrom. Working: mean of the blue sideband 24.2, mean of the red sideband 26.4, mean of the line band 26.2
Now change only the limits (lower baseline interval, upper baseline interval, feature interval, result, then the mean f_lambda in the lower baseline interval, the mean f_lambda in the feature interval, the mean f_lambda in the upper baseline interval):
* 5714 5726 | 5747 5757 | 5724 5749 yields 1.43 Angstrom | 25.7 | 25.7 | 28.7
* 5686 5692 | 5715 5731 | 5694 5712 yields 0.63 Angstrom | 24.5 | 24.3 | 26.1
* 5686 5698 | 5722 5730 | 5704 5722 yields -0.42 Angstrom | 25.4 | 26.1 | 25.5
